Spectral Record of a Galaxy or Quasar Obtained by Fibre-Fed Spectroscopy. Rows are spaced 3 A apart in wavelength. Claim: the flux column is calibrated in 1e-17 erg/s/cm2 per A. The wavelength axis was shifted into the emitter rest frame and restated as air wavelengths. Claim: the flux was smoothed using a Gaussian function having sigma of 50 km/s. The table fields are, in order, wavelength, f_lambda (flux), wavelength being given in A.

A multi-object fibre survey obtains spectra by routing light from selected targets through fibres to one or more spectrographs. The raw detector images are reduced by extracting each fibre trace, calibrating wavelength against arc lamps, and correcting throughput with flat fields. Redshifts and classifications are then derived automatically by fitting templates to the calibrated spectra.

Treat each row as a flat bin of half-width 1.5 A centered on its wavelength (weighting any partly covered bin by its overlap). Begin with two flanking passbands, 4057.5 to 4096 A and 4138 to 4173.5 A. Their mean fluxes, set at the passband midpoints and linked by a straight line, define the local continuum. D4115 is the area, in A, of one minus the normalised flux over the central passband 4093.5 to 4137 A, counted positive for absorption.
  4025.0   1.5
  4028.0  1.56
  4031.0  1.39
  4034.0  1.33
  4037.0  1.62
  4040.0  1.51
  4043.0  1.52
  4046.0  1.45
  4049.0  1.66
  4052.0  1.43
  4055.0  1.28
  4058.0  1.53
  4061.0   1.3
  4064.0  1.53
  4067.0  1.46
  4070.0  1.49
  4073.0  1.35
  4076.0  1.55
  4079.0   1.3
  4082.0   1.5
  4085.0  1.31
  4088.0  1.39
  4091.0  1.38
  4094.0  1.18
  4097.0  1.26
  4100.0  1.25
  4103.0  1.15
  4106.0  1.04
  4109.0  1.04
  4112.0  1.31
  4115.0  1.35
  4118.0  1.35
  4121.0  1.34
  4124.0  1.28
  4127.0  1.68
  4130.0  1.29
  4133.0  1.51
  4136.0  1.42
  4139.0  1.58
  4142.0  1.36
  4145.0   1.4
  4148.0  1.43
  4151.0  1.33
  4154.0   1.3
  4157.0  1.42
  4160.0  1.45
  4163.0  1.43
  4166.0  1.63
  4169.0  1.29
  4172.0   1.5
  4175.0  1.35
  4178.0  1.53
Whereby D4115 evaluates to 3.5 A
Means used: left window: 1.4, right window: 1.42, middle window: 1.3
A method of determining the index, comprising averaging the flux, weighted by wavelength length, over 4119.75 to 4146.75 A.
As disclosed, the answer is 1.43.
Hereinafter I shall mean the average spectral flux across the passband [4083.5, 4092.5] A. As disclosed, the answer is 1.36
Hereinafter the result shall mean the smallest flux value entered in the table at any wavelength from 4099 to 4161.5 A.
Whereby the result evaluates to 1.04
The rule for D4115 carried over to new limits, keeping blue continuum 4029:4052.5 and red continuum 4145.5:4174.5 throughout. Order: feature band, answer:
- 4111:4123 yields 0.9 A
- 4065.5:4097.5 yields 1.8 A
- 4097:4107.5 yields 2.1 A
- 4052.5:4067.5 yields 0.6 A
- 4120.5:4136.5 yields 0.1 A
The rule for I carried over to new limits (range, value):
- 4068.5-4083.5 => 1.44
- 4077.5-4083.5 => 1.4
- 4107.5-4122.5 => 1.28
